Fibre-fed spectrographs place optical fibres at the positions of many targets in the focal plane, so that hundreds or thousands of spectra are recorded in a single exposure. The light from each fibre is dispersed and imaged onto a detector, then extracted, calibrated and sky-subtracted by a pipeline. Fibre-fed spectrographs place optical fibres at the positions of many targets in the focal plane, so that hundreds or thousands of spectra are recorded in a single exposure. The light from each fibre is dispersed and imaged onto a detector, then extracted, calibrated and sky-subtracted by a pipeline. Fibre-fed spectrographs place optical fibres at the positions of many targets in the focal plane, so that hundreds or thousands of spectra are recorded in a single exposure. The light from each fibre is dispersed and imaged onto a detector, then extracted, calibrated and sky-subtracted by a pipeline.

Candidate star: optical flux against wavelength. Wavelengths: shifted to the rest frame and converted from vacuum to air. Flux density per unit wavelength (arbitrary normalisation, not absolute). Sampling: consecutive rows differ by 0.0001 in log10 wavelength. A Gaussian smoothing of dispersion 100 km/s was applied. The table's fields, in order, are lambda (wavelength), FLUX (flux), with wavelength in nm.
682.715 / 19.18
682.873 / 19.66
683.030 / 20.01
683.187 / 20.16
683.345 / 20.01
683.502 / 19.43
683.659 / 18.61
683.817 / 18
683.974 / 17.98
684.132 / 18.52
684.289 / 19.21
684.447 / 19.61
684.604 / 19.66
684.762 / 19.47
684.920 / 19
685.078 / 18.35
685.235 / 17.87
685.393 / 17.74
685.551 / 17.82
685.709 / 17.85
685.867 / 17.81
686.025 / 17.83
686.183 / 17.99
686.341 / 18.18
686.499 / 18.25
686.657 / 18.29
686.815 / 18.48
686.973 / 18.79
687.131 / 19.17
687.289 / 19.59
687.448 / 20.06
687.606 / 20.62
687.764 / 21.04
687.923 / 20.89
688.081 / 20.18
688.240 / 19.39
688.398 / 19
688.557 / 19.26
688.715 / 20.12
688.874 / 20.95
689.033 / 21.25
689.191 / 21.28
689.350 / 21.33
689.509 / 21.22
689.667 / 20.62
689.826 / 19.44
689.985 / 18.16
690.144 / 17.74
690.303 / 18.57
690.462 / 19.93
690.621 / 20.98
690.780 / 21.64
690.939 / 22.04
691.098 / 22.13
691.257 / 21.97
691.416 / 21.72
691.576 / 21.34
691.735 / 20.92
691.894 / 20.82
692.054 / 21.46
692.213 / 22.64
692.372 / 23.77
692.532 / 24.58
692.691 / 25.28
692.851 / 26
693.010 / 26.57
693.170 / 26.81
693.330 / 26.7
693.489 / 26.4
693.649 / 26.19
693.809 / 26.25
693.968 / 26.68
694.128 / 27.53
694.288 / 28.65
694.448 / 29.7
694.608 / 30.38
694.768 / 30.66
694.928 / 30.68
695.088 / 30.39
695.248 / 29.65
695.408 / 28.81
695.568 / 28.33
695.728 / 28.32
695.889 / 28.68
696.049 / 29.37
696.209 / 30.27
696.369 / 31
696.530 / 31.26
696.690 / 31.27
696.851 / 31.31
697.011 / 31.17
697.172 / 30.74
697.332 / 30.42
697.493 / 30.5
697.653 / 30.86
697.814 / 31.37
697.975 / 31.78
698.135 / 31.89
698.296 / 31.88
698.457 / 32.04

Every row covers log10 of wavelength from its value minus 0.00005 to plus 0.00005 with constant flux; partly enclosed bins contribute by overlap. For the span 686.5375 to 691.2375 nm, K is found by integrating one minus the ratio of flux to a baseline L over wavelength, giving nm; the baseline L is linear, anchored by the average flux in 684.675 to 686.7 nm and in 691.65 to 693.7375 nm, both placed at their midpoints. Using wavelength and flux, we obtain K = 0.209 nm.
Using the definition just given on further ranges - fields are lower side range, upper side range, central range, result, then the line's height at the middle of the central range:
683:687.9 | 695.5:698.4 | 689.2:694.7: 0.473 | 25.5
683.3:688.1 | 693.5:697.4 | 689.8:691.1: 0.220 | 24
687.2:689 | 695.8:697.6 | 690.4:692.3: 0.202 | 24.1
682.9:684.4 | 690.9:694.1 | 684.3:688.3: 0.321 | 20.6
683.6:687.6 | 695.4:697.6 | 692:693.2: 0.066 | 26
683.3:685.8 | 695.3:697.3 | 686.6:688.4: 0.156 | 21.5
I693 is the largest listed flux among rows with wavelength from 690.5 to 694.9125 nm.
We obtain 30.66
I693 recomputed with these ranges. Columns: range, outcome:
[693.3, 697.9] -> 31.37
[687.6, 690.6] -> 21.33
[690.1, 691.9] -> 22.13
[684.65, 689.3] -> 21.28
